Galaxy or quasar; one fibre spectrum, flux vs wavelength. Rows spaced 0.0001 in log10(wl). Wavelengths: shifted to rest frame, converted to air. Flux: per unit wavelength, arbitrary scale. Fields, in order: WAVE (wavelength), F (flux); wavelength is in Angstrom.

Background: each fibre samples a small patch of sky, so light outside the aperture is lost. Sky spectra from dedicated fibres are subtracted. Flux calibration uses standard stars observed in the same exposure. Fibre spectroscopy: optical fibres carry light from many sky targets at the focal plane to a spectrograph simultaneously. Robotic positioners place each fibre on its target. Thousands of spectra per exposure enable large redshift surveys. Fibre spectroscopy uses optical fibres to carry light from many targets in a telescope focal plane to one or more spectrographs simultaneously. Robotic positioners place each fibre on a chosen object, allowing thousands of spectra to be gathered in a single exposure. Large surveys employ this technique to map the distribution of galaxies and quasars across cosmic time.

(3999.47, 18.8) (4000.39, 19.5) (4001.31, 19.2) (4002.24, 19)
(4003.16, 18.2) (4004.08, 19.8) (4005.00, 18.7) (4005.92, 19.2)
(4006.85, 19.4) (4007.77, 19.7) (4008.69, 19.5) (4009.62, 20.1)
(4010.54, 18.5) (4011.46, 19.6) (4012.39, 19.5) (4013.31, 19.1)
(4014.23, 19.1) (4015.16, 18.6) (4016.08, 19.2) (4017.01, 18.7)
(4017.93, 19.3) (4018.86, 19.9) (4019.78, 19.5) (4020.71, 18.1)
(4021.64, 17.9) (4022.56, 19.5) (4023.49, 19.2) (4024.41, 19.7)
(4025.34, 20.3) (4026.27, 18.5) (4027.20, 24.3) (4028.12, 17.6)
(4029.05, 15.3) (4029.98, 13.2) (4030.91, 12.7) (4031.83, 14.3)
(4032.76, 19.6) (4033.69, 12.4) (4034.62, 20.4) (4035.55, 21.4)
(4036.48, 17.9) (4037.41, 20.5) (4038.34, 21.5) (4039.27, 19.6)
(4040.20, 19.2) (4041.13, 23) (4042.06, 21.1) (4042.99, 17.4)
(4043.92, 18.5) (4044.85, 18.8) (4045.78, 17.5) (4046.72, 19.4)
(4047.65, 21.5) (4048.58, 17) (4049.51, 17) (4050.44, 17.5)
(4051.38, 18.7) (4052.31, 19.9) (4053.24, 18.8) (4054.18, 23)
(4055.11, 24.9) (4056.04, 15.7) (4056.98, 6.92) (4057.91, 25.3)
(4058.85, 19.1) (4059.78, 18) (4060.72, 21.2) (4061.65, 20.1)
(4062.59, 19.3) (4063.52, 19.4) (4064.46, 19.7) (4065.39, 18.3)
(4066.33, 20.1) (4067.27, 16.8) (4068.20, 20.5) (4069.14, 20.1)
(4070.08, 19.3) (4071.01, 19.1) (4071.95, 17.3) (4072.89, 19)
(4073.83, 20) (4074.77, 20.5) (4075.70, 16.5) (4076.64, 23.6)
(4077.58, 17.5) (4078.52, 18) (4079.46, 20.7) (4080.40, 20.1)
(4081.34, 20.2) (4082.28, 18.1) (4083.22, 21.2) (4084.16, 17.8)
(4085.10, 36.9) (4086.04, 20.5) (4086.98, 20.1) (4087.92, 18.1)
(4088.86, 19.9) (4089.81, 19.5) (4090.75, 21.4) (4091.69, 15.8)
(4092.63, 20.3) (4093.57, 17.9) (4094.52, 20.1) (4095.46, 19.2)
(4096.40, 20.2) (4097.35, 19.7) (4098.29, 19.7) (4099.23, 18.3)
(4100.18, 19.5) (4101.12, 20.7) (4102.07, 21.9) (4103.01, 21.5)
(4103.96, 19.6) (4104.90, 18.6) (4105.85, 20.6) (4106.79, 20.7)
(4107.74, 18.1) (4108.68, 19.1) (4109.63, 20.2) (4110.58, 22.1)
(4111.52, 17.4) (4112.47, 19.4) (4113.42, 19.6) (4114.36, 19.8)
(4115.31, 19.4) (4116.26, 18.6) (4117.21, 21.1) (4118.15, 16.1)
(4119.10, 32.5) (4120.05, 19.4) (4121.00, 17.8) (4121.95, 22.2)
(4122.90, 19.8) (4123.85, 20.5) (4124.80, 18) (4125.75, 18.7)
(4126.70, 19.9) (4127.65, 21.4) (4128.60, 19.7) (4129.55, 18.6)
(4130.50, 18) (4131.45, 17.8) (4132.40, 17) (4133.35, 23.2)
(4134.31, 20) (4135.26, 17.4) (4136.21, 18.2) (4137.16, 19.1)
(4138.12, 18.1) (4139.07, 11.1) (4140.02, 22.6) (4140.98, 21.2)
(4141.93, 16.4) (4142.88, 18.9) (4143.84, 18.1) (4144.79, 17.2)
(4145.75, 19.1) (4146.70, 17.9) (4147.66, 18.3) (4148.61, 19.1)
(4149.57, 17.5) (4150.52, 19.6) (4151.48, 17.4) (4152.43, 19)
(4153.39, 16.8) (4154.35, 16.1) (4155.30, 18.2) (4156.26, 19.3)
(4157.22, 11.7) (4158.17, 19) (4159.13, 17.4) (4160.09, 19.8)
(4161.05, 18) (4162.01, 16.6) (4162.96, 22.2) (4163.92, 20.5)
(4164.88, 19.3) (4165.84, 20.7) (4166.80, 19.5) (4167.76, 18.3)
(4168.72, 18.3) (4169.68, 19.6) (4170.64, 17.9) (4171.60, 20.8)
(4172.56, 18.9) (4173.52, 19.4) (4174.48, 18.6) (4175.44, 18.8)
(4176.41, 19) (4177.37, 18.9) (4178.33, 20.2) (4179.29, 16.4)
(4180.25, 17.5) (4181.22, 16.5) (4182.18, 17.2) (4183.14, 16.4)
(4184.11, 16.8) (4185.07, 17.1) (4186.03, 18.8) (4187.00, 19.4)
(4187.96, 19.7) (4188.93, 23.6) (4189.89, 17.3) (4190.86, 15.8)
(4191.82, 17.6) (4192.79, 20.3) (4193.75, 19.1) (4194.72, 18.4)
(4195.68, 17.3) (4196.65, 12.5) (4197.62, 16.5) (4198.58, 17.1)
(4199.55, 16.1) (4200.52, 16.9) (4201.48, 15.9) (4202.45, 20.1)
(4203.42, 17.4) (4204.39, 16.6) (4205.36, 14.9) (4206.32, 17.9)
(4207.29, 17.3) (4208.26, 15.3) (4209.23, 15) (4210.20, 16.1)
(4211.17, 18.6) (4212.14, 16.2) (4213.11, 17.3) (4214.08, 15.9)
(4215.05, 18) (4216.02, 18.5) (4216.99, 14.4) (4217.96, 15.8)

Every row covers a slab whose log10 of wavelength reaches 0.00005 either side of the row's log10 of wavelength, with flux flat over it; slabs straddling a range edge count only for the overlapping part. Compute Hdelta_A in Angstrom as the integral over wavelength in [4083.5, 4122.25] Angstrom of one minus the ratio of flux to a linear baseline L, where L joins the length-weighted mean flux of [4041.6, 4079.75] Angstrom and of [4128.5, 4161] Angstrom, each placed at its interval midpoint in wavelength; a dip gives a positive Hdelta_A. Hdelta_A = -3.4 Angstrom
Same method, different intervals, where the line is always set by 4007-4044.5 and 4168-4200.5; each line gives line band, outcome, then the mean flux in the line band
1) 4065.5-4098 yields -2.3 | 19.9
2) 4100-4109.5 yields -0.8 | 20.1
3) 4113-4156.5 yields -1.7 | 19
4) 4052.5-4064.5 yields -0.4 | 19.3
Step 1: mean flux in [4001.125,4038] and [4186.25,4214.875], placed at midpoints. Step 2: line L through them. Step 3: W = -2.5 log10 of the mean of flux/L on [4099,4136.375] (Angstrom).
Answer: -0.11 mag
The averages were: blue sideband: 18.7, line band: 19.8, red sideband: 17.3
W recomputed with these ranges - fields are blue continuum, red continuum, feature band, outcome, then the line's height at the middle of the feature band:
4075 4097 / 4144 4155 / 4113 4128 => -0.07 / 19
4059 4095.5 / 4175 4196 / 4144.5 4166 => 0.03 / 18.7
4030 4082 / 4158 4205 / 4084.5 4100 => -0.09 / 18.8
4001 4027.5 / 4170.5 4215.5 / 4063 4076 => -0.02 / 18.8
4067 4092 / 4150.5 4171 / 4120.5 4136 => -0.02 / 19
